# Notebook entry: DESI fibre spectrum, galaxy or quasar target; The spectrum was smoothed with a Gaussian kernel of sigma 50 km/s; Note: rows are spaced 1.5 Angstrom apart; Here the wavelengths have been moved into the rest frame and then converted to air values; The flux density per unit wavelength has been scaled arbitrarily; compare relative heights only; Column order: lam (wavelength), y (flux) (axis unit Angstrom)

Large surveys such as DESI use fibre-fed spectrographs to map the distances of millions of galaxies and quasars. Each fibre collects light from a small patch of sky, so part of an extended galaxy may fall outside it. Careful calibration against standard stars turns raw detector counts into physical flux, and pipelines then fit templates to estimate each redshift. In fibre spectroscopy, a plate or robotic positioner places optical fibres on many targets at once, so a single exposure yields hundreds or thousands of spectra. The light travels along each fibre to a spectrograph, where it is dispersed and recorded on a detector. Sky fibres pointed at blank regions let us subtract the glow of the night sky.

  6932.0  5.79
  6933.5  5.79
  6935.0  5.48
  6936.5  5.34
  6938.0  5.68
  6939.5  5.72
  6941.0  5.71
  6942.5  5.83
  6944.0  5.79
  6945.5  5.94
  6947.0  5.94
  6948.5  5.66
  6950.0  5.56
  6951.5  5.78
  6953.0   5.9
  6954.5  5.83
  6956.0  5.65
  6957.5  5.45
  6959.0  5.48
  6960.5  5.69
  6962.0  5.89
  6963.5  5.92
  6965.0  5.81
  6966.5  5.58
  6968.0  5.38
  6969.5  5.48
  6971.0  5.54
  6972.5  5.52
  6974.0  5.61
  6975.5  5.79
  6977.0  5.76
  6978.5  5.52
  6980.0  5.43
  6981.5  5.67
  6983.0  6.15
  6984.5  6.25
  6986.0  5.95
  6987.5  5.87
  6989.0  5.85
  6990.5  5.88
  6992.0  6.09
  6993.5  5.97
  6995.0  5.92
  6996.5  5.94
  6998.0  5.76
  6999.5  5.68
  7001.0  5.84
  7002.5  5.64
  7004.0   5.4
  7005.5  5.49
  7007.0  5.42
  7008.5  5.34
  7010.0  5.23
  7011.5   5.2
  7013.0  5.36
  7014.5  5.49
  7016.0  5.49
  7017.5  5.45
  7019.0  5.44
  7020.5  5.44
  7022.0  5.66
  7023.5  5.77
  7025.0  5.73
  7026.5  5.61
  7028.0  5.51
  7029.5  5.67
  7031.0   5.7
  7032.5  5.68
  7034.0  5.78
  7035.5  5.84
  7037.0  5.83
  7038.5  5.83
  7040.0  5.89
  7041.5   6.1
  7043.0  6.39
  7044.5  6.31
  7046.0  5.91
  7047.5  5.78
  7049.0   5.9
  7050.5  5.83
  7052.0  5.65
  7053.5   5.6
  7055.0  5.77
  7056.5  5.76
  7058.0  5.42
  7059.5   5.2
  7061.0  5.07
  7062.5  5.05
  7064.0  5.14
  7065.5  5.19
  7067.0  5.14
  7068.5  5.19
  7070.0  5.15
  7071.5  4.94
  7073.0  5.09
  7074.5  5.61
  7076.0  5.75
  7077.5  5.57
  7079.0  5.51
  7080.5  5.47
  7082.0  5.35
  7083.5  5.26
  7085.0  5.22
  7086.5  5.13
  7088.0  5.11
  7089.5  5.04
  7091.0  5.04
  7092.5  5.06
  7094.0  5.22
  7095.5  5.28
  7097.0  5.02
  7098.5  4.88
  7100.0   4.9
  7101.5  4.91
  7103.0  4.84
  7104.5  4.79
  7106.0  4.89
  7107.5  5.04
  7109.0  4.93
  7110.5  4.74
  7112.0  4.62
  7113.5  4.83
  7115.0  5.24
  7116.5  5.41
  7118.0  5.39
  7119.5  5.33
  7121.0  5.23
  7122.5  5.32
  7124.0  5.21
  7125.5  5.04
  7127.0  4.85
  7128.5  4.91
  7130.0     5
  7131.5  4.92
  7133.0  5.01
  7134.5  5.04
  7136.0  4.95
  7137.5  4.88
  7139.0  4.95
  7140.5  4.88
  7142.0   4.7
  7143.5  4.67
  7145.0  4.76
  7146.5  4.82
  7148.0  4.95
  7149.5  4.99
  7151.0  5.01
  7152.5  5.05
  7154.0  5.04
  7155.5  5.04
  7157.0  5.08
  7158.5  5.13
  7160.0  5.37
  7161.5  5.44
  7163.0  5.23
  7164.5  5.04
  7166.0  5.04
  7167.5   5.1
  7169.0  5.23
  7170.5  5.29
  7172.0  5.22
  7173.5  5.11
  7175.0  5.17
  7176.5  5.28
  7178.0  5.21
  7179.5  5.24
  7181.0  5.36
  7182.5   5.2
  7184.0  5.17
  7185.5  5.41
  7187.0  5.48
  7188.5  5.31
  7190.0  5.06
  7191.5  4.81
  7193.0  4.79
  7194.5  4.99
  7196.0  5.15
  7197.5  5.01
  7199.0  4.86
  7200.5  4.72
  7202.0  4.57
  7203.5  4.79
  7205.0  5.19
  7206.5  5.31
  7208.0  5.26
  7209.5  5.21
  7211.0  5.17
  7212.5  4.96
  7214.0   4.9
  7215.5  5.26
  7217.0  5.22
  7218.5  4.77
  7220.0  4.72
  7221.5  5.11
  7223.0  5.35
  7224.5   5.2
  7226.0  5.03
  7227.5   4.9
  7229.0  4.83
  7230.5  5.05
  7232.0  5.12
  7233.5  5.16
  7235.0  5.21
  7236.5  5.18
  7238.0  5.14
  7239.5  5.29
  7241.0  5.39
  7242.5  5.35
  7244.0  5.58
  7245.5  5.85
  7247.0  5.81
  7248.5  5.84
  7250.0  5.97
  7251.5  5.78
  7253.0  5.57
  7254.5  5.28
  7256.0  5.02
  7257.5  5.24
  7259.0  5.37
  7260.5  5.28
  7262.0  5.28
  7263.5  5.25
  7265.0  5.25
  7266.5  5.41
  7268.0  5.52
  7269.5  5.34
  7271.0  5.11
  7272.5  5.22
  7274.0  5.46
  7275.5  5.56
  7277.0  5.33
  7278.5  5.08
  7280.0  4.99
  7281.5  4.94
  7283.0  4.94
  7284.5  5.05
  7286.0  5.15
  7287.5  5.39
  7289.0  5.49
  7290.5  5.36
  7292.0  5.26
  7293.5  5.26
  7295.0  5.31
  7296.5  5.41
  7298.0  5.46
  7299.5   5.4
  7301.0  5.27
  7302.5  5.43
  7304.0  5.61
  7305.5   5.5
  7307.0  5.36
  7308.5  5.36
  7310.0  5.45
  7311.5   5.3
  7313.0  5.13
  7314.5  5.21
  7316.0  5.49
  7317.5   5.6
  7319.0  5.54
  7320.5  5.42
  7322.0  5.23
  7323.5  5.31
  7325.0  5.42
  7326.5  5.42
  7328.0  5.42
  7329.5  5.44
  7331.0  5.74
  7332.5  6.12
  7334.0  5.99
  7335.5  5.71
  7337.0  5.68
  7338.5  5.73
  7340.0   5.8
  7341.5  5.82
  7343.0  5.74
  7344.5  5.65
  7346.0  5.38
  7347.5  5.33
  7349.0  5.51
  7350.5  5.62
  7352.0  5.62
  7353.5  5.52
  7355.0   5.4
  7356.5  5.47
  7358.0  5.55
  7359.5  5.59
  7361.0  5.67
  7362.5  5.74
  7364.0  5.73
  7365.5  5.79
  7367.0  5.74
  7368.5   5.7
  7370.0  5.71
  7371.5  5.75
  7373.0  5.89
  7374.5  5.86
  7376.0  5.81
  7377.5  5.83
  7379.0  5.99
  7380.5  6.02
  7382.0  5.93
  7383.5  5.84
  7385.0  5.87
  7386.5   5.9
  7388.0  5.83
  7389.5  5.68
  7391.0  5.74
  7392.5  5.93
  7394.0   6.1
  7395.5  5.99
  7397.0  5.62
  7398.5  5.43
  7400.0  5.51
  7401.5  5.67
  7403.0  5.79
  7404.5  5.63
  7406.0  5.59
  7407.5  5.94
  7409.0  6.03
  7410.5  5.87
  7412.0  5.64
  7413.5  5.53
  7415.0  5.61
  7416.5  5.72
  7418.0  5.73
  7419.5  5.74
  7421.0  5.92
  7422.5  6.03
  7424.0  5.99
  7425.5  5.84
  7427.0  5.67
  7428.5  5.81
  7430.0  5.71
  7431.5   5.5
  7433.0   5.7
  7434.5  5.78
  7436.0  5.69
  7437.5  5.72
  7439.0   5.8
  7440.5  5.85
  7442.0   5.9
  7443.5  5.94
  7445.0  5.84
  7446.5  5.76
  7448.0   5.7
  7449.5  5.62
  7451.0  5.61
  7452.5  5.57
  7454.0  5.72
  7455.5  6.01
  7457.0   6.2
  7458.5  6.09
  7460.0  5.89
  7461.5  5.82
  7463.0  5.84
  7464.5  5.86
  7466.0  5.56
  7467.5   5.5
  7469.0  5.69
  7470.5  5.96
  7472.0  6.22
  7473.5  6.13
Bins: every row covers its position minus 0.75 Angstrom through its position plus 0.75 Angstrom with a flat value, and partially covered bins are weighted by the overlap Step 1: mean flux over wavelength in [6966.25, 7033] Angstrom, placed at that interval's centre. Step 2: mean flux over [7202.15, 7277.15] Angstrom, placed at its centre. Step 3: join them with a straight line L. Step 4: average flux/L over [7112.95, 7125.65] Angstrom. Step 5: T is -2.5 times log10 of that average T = 0.04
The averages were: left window 5.65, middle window 5.24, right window 5.26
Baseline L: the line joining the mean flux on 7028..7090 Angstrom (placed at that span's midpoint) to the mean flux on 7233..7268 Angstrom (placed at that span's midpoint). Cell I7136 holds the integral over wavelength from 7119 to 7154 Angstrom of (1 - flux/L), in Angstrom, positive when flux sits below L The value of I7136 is 3.3 Angstrom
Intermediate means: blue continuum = 5.53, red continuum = 5.42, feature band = 4.98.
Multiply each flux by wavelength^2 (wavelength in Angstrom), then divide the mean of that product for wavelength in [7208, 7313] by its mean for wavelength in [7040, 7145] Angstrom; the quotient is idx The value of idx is 1.1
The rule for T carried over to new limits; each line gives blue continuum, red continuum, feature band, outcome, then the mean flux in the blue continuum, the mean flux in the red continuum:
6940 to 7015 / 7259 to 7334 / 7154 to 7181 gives 0.06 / 5.7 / 5.36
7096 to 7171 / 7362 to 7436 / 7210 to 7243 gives 0.04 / 5.02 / 5.78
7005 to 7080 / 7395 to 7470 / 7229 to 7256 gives 0.05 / 5.56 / 5.76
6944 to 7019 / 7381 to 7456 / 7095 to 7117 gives 0.16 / 5.68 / 5.77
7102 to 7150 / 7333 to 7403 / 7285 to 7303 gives 0.03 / 4.97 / 5.73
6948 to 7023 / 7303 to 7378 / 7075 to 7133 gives 0.11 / 5.66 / 5.59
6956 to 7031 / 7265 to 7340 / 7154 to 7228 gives 0.08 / 5.65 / 5.4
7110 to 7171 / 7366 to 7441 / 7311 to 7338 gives 0.01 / 5.04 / 5.78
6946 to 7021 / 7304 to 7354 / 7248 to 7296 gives 0.05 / 5.67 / 5.53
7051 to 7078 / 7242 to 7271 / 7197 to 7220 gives 0.09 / 5.35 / 5.46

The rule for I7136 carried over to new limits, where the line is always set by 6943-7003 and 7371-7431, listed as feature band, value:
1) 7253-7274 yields 1.79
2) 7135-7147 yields 1.96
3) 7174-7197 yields 2.41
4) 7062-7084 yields 1.80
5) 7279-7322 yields 3.48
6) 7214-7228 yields 1.76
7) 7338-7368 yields 0.90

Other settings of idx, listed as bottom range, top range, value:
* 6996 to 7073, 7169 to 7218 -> 0.96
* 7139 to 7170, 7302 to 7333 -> 1.13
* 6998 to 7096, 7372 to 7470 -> 1.17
